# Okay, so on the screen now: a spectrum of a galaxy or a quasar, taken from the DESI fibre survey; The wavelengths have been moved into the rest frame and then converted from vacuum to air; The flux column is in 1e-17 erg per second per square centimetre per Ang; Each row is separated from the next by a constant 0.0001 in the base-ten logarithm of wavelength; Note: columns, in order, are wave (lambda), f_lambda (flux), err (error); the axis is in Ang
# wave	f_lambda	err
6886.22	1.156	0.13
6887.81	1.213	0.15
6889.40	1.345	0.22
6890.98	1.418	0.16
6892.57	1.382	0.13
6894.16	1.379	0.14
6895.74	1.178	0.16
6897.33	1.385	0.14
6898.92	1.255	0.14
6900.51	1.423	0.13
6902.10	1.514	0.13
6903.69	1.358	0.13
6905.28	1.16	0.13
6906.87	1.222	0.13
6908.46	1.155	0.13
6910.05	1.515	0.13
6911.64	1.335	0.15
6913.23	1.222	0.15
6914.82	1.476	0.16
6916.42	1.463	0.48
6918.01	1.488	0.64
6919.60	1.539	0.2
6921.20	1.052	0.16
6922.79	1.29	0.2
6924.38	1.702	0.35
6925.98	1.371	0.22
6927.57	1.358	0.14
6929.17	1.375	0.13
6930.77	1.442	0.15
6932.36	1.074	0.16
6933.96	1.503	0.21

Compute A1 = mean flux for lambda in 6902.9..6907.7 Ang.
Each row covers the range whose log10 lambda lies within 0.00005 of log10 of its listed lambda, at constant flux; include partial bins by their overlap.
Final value 1.25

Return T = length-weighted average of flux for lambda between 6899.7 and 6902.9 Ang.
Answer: 1.47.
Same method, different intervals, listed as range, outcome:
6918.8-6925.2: 1.4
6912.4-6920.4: 1.44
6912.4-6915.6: 1.35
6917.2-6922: 1.36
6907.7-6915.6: 1.34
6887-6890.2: 1.28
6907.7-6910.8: 1.33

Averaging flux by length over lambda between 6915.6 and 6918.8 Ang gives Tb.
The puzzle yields 1.47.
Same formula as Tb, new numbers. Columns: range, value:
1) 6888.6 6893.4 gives 1.38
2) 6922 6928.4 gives 1.43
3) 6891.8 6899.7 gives 1.32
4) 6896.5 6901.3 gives 1.35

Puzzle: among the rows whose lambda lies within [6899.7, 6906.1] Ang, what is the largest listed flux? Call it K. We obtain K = 1.514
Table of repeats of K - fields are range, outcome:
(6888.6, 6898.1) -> 1.418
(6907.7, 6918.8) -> 1.515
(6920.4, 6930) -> 1.702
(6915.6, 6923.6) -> 1.539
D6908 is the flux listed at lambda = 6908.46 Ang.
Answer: 1.155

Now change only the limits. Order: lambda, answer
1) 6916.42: 1.463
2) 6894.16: 1.379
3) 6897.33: 1.385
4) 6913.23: 1.222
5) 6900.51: 1.423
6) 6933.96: 1.503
